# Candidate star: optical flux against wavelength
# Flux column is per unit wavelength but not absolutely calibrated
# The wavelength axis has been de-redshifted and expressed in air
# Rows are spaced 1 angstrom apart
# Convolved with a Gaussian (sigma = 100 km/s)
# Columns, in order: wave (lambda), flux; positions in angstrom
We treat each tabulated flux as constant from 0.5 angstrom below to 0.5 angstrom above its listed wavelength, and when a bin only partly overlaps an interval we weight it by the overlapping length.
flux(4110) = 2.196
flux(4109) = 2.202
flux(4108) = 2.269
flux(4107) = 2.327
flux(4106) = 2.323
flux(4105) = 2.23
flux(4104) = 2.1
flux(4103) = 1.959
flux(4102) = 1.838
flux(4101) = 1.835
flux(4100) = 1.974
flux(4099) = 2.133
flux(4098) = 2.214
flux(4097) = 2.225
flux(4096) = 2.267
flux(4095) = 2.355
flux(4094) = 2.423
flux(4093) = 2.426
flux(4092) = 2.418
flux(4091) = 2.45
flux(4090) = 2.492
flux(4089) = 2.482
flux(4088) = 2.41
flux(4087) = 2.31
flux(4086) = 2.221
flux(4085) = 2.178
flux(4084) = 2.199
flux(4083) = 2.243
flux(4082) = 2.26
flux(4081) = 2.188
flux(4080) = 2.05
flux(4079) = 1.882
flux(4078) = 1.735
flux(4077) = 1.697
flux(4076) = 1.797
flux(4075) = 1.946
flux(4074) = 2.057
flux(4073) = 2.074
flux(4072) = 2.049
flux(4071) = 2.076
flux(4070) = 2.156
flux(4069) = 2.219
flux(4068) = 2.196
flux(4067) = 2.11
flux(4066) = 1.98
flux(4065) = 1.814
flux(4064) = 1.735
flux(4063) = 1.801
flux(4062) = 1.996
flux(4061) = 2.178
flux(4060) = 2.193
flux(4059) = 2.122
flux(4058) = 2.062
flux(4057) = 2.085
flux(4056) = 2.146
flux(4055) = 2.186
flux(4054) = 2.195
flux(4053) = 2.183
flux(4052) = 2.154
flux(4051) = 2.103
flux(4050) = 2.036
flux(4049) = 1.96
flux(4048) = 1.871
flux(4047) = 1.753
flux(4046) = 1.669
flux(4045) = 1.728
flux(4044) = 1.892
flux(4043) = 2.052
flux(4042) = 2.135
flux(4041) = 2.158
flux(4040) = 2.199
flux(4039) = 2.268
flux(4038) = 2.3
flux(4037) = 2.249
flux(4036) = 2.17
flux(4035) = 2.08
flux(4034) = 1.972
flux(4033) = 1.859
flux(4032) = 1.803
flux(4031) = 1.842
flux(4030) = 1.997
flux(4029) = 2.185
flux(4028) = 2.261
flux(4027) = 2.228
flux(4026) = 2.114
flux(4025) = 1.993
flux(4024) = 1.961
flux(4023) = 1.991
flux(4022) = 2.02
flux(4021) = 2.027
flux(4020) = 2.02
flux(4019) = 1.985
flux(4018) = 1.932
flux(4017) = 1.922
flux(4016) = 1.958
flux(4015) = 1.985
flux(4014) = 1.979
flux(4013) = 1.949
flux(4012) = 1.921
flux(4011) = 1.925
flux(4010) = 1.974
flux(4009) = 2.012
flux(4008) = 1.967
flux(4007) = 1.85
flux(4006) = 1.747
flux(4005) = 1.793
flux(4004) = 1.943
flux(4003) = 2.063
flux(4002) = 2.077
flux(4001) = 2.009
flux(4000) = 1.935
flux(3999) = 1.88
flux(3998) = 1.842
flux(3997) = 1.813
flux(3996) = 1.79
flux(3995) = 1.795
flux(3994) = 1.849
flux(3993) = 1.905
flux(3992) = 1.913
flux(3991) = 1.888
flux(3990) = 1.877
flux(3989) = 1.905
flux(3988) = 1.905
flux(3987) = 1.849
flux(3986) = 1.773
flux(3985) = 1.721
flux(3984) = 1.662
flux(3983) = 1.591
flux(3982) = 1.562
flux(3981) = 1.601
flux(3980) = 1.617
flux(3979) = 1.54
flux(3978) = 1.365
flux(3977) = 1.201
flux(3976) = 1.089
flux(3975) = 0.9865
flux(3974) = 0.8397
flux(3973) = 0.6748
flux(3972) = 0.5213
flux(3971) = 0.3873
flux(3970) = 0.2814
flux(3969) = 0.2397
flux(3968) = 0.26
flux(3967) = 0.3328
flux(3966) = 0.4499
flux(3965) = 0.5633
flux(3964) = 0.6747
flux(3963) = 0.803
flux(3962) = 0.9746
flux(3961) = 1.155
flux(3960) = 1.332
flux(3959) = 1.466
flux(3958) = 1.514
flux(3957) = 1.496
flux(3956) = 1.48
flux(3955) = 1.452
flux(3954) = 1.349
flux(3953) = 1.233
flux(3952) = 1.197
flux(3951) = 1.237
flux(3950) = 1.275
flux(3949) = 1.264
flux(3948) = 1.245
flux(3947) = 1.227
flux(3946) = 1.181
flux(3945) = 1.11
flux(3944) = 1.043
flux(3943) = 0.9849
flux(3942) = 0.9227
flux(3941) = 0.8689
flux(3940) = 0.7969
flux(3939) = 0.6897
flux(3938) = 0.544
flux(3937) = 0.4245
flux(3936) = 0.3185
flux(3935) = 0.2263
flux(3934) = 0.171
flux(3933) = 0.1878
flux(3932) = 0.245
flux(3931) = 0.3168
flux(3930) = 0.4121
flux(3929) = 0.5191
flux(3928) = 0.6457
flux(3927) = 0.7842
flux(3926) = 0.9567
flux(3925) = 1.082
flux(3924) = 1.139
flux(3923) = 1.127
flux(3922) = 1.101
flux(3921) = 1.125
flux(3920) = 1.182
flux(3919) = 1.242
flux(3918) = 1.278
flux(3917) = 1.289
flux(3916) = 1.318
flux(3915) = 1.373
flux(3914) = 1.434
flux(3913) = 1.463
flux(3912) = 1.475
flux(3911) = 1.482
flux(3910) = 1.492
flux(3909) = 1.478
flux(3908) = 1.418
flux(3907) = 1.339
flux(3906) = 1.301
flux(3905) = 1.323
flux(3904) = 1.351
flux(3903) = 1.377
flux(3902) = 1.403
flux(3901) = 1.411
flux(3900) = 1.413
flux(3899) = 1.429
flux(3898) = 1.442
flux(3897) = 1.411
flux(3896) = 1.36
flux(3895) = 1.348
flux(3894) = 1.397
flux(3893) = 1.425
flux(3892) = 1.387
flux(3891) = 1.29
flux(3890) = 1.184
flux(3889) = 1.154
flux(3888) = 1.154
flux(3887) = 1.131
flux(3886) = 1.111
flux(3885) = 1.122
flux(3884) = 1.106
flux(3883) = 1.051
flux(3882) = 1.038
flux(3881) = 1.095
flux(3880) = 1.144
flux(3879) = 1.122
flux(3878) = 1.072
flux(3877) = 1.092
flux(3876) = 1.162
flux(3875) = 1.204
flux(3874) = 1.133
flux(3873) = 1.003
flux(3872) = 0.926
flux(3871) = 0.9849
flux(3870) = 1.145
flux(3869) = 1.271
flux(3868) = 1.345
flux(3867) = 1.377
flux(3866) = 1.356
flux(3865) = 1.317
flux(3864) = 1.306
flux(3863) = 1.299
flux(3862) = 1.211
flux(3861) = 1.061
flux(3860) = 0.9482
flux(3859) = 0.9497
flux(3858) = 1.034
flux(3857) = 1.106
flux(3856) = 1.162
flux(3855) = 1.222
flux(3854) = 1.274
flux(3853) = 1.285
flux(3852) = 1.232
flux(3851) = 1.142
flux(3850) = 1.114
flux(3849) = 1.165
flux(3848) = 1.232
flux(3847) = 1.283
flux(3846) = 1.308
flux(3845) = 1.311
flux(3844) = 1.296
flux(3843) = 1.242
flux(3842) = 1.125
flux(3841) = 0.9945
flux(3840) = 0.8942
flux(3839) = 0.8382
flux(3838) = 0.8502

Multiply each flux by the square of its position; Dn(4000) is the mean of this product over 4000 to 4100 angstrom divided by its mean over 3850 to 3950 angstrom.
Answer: 2.0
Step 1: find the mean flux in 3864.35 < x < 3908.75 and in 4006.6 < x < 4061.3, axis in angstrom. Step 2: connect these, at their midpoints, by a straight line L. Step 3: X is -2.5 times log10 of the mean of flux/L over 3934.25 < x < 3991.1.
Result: 0.45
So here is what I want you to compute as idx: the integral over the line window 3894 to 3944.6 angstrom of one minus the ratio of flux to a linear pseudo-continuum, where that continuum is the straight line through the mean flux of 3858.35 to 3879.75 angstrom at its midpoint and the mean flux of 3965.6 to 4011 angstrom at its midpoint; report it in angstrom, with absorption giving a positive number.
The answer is 9.2 angstrom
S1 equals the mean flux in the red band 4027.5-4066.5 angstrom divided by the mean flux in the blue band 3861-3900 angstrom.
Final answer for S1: 1.7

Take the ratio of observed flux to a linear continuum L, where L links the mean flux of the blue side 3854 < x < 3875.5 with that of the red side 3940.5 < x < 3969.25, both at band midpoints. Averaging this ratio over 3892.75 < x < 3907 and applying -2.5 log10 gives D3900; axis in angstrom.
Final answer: -0.229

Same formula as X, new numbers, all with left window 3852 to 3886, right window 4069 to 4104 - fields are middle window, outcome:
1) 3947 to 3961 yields 0.15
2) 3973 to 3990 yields 0.12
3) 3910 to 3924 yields 0.06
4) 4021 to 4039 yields -0.10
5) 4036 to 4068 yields -0.03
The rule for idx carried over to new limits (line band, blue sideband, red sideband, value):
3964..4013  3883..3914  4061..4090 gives 6.82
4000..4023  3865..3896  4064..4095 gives -1.77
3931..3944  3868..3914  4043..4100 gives 8.25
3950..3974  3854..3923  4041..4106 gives 9.89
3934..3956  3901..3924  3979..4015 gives 8.14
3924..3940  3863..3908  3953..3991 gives 9.00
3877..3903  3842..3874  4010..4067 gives 1.78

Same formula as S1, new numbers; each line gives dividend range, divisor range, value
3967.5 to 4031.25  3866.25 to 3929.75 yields 1.39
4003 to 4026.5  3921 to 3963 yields 2.07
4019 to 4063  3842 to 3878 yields 1.73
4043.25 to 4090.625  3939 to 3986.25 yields 1.89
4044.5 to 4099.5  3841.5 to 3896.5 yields 1.77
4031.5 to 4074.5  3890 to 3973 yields 1.96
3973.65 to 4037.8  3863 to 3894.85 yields 1.57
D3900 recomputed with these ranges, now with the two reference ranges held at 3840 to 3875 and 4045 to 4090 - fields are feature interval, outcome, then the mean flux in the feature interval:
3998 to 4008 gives -0.08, 1.92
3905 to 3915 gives -0.02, 1.42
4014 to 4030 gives -0.09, 2.04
